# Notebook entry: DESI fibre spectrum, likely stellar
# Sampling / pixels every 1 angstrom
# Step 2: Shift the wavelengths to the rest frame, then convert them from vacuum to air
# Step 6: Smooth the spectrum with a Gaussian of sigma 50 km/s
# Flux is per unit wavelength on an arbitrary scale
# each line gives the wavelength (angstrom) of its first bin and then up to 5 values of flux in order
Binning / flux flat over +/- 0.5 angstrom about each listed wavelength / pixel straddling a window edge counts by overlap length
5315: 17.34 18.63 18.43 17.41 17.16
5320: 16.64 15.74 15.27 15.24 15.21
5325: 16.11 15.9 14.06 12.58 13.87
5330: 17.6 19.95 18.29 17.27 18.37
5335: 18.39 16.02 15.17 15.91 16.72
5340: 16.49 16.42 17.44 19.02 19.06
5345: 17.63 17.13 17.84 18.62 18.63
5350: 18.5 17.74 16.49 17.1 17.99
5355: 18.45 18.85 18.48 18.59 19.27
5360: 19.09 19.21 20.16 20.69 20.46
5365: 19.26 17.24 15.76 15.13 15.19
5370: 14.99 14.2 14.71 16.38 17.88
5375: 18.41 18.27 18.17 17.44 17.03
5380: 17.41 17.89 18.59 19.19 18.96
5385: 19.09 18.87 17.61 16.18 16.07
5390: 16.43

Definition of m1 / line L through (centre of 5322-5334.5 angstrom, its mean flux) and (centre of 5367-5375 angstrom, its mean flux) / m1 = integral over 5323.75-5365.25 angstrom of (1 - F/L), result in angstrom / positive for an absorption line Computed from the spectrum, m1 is -4.3 angstrom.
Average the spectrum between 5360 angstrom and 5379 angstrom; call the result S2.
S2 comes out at 17.5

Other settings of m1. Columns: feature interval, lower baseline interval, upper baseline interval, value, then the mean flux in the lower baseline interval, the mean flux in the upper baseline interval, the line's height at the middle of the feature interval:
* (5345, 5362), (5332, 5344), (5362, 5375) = -1.20 angstrom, 17.2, 17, 17.1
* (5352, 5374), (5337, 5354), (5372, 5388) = 0.06 angstrom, 17.5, 17.9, 17.7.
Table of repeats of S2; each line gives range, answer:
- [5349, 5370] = 18.1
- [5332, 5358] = 17.6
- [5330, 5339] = 17.4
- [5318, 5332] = 15.9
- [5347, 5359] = 18.2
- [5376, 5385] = 18.2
